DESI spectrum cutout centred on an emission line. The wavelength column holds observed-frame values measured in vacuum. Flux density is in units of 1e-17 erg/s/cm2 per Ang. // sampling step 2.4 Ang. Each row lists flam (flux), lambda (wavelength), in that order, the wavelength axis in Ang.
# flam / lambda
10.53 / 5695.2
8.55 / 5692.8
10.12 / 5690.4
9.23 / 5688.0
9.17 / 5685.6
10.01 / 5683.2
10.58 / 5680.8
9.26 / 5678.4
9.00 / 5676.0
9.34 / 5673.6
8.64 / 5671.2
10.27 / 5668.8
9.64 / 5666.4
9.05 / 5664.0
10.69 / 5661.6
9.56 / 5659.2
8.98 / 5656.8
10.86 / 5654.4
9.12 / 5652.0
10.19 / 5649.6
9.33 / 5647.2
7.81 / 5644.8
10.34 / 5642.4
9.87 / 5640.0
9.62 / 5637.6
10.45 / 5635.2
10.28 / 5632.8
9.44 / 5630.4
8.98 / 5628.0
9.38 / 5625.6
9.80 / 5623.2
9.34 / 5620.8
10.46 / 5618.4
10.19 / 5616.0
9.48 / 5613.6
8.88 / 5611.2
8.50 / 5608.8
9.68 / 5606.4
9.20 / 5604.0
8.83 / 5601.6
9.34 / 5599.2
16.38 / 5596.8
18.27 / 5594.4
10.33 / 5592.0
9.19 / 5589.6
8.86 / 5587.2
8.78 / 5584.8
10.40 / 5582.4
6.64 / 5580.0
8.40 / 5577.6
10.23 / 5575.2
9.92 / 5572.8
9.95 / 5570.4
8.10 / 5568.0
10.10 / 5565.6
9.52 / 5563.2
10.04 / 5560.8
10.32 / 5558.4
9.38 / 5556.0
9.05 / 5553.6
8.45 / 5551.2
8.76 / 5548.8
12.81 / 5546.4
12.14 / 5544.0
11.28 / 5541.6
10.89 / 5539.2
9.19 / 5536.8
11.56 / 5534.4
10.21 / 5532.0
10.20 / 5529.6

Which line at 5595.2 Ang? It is [O III] 5007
